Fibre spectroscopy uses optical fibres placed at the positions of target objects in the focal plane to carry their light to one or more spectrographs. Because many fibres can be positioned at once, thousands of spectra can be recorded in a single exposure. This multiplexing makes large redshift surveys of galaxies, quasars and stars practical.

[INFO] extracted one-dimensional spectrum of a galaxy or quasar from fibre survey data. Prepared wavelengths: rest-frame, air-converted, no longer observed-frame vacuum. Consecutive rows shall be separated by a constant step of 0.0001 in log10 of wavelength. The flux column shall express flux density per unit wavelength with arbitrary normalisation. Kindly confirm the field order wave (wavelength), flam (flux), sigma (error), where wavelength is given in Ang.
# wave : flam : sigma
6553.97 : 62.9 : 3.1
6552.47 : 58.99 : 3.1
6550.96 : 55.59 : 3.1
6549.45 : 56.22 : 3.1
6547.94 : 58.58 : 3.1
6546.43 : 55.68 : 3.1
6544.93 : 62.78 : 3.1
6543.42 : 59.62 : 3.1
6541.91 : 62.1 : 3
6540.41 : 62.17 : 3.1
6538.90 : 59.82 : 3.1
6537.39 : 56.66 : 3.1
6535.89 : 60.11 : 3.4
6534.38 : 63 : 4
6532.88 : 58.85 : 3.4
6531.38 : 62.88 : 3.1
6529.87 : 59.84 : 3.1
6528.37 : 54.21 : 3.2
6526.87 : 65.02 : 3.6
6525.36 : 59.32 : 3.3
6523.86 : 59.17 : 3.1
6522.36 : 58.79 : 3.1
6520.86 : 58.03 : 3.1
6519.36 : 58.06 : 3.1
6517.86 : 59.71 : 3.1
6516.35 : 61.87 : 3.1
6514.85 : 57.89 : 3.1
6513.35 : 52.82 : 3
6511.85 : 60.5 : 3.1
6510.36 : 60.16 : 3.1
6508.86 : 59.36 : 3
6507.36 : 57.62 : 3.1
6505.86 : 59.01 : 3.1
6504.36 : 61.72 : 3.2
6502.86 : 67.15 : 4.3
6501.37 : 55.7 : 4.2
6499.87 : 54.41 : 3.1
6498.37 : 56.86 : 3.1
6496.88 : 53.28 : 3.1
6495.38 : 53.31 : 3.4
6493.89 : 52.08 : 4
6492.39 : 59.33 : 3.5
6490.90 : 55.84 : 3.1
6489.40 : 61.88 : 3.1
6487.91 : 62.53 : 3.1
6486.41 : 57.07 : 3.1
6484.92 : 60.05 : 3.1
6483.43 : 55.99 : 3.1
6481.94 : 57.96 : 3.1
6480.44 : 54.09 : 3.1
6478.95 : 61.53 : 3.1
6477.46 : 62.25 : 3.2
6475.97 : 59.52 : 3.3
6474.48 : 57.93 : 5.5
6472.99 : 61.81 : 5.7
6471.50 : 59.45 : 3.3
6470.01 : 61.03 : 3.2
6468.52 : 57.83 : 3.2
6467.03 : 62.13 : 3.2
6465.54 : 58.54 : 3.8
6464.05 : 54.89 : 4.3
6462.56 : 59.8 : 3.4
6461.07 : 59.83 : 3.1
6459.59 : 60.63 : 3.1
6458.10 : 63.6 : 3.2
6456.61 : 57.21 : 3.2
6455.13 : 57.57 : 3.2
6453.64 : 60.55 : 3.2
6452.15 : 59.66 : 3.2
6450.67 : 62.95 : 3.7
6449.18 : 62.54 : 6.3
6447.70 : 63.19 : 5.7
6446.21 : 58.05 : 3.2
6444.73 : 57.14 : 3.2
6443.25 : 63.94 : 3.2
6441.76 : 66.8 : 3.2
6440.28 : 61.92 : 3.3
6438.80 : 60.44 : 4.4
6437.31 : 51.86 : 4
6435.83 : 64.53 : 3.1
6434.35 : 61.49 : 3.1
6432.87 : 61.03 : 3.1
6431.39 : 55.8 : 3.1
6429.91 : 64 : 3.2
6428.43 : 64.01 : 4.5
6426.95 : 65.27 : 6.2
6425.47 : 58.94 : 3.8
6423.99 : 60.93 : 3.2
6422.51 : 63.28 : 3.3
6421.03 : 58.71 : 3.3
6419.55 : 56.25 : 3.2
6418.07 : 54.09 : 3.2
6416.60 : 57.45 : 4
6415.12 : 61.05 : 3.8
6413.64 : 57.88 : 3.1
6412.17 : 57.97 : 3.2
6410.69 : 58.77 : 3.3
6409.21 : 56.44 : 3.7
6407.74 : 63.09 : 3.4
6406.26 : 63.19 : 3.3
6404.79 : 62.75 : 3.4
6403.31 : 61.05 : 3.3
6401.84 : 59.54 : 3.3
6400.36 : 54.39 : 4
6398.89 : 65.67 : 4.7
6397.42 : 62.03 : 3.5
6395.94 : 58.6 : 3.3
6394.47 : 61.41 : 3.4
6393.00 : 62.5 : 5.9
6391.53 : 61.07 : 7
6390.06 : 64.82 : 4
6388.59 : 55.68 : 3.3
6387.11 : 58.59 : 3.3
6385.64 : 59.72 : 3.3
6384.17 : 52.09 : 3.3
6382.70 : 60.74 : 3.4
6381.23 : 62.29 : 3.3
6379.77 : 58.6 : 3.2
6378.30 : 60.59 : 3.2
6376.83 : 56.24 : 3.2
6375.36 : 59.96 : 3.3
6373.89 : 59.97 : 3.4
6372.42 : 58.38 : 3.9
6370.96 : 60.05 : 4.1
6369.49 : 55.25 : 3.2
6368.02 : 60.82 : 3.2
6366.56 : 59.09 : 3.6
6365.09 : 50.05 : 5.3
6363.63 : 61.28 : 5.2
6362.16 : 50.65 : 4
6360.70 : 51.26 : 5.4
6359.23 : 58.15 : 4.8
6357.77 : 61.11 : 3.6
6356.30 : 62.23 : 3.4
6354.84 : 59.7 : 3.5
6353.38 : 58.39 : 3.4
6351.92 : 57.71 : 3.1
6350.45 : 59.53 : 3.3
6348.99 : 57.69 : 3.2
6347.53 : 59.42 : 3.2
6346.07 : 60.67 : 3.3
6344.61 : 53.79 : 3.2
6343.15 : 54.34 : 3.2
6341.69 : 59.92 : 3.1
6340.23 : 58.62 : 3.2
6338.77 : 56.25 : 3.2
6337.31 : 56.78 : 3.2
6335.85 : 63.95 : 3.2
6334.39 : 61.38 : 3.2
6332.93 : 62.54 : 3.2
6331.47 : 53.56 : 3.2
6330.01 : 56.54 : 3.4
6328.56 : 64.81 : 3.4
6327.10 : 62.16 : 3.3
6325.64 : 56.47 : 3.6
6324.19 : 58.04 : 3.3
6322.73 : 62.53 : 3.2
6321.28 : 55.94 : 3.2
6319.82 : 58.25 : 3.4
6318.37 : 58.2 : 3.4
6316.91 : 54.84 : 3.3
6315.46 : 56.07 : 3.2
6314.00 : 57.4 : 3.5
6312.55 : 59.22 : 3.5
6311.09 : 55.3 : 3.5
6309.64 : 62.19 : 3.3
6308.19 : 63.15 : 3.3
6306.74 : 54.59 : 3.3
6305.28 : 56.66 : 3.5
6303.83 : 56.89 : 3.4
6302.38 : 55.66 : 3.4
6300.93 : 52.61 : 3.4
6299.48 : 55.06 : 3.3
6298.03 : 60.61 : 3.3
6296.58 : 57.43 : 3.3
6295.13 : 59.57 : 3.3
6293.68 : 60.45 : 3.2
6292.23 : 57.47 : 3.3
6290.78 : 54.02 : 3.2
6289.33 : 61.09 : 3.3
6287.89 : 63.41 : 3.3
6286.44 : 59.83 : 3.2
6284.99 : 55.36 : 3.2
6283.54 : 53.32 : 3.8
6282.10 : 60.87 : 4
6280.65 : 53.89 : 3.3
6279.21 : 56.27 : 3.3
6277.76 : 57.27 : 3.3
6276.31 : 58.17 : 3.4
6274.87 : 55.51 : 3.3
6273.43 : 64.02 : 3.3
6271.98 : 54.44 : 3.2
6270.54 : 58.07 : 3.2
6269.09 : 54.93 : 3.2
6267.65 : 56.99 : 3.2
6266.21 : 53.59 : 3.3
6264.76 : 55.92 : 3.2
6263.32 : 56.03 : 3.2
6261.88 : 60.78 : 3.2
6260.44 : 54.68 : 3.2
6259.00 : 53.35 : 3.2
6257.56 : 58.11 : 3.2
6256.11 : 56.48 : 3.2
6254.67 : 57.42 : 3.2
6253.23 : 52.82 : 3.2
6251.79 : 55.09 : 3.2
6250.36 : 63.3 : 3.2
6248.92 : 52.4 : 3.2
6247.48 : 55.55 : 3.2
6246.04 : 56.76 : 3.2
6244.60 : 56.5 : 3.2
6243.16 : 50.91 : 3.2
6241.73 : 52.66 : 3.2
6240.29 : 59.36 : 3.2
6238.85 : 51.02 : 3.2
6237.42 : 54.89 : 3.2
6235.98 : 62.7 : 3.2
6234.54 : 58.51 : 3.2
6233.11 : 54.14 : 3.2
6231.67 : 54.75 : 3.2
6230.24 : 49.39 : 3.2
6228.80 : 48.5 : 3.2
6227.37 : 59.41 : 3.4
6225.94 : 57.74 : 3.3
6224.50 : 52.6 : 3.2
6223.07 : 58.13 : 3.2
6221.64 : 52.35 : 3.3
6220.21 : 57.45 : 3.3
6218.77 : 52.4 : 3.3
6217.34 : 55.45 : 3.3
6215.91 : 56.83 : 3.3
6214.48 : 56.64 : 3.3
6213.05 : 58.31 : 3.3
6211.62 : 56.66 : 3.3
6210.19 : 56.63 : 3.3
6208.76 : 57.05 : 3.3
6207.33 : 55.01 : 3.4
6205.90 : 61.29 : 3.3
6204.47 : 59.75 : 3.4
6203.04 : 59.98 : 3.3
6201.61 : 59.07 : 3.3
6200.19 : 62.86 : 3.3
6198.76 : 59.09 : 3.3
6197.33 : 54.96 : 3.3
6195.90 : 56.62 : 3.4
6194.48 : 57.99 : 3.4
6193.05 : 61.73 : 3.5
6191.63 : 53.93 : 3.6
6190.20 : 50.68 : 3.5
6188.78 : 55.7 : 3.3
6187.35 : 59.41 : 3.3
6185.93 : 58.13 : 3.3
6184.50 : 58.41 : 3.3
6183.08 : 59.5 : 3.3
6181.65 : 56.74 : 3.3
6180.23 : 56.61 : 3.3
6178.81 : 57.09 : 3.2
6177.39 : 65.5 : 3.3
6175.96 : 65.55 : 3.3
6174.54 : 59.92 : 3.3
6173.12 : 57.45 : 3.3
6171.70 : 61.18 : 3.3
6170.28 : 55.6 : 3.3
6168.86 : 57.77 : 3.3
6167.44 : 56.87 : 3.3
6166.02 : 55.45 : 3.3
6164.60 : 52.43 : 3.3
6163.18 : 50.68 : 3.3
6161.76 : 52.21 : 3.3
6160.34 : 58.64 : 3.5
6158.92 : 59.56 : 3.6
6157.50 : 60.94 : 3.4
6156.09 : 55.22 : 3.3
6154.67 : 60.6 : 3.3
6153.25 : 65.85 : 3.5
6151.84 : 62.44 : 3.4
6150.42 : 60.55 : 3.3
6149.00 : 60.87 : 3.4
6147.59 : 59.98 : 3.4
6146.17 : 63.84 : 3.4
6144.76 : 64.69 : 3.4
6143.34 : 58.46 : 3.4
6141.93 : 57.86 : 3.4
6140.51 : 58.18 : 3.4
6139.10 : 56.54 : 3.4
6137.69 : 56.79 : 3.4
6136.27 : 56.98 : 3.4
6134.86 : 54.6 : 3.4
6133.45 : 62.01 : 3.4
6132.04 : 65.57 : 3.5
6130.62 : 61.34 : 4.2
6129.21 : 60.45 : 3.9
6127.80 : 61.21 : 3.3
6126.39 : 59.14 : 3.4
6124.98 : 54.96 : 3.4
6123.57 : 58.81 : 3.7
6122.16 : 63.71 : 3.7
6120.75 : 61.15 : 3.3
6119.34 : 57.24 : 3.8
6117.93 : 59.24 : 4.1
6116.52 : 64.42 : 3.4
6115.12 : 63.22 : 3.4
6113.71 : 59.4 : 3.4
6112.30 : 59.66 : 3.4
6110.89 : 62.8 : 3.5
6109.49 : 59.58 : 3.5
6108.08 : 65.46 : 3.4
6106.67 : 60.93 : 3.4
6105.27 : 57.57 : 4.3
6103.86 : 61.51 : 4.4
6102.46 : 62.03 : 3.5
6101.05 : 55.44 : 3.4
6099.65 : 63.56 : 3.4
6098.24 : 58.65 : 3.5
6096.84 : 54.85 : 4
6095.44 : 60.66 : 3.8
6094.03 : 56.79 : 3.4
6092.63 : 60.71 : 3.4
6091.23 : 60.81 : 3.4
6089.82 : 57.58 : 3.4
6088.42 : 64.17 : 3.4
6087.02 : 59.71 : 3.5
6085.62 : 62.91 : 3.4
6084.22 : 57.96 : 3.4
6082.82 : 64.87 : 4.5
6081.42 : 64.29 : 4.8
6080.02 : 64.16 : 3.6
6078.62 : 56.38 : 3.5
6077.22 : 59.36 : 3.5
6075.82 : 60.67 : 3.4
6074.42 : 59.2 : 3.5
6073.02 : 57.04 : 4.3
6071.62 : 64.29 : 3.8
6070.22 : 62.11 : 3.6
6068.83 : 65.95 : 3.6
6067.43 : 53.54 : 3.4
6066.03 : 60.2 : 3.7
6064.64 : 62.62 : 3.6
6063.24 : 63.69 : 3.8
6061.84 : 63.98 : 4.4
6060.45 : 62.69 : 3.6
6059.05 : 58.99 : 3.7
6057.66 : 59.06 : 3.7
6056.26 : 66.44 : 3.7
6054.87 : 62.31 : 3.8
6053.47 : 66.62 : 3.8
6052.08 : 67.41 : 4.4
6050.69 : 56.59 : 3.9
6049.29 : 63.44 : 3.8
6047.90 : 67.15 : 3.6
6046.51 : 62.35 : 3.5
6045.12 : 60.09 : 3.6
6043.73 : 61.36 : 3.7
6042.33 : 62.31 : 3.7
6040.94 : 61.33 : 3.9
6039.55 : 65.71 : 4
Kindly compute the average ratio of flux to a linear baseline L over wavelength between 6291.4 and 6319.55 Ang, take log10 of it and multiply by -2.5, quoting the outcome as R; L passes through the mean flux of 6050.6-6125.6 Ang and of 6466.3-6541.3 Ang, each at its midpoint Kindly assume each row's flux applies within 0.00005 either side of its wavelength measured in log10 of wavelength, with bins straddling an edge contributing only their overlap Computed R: 0.04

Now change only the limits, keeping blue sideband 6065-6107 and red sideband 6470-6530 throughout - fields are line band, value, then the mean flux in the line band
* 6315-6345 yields 0.02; 58.4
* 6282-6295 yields 0.02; 58.4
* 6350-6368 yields 0.03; 57.5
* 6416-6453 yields -0.03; 60.6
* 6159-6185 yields 0.04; 57.7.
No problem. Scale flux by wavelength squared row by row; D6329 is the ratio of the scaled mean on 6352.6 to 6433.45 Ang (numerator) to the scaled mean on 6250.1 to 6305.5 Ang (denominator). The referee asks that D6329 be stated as 1.08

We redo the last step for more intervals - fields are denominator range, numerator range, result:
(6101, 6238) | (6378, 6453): 1.12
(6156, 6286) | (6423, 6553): 1.14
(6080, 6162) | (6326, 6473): 1.08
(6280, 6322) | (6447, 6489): 1.09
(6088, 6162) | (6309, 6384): 1.04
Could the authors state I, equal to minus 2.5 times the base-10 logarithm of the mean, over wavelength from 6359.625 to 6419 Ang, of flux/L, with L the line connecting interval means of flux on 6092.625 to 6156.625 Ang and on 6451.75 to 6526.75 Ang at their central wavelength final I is 0.01 mag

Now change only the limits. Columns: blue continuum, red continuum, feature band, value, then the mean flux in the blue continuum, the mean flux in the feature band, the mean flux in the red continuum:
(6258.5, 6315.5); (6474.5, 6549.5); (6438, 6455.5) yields -0.05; 57.3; 61.2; 58.9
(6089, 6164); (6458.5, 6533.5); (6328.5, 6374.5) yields 0.02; 59.7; 58.2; 58.8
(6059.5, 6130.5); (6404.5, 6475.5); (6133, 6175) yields 0.04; 60.6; 58.4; 60.2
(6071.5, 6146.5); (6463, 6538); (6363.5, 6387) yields 0.02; 60.2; 58.4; 58.8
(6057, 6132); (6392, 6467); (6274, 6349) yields 0.04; 60.6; 58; 60.3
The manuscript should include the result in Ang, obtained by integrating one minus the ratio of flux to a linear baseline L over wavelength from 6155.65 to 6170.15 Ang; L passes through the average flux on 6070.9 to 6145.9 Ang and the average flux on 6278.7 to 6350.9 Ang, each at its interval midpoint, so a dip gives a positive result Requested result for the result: 0.9 Ang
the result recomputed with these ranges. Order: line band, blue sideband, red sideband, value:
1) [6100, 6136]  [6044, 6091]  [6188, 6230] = -0.3 Ang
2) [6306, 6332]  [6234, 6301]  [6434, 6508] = -0.4 Ang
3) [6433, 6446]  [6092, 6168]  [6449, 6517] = -0.4 Ang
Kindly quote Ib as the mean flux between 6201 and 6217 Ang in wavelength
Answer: 57.9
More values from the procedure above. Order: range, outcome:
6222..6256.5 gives 55.4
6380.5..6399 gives 60.2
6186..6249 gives 56.3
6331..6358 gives 58.8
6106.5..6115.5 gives 61.5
